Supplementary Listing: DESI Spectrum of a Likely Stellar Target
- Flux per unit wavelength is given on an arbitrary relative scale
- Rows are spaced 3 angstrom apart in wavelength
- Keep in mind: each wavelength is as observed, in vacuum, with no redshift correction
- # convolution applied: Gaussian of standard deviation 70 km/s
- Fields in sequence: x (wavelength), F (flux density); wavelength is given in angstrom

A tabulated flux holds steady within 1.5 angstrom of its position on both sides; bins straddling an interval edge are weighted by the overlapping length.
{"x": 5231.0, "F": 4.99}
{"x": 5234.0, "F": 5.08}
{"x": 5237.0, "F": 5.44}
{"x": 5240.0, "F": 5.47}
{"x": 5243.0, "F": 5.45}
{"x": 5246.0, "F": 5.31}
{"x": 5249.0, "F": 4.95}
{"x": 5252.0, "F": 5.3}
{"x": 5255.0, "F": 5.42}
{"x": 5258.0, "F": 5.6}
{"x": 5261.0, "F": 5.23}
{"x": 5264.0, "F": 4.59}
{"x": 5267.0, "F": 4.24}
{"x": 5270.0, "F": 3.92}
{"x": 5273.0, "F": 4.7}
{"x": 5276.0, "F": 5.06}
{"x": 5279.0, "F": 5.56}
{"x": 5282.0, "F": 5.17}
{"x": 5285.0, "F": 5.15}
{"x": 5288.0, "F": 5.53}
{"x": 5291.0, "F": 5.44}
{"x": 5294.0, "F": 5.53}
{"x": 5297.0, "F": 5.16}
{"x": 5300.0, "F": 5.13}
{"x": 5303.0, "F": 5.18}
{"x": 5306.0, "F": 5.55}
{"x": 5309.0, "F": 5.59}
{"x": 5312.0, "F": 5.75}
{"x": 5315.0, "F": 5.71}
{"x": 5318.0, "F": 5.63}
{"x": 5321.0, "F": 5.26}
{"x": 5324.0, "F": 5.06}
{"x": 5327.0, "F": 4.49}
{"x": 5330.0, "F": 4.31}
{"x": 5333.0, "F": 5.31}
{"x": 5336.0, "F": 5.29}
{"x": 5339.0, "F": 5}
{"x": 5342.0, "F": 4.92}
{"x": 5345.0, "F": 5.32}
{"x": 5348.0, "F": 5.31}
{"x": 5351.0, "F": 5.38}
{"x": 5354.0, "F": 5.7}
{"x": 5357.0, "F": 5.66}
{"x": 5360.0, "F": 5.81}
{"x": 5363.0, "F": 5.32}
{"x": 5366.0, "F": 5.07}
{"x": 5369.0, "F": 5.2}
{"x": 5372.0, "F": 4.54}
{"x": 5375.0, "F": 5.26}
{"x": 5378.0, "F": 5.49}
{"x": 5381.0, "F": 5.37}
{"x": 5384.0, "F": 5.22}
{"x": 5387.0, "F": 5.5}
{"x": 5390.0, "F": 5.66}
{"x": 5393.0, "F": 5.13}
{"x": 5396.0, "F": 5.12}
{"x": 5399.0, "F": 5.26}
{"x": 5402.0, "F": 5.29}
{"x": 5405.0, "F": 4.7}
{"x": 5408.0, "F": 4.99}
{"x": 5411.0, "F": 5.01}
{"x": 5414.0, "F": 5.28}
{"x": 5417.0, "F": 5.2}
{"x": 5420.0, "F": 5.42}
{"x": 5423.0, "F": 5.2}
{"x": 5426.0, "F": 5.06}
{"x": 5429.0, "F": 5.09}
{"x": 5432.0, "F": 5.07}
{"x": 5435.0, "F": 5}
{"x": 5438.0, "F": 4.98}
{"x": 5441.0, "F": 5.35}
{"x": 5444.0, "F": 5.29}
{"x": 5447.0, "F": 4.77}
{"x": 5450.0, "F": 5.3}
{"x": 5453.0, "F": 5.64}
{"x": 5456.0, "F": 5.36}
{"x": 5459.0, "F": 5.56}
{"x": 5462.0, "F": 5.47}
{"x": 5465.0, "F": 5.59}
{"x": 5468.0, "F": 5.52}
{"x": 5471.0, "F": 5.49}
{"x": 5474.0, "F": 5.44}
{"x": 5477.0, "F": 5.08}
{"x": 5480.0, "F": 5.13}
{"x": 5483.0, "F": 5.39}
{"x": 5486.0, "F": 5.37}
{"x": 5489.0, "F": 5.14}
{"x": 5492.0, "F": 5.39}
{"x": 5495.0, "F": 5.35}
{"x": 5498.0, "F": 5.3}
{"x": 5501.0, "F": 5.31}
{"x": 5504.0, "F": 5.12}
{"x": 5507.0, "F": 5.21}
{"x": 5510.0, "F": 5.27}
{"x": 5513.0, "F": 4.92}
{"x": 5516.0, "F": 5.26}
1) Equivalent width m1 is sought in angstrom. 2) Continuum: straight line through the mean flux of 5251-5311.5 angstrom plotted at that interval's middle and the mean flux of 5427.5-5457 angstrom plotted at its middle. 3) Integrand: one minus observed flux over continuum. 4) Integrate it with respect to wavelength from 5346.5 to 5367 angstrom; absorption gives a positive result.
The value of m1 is -1.2 angstrom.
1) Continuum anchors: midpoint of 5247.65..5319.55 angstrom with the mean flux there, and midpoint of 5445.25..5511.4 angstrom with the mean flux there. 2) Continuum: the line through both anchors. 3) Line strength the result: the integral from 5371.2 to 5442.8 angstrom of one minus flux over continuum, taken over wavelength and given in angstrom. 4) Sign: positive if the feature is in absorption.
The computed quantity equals 1.4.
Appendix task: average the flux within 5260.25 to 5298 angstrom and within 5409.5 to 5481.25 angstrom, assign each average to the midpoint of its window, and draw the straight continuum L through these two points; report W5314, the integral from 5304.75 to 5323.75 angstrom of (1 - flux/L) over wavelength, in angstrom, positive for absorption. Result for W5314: -1.8 angstrom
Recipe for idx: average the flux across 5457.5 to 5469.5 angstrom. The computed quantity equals 5.54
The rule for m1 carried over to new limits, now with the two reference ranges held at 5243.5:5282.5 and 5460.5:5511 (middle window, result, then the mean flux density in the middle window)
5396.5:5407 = 0.3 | 5.08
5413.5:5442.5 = 0.5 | 5.16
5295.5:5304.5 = -0.2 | 5.16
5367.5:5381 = 0.1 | 5.15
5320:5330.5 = 0.6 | 4.8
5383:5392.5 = -0.5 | 5.44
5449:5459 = -0.3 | 5.46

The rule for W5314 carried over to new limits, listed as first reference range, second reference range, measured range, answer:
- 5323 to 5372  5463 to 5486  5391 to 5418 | 0.77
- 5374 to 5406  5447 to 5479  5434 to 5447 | 0.61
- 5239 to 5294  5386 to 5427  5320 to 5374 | 0.04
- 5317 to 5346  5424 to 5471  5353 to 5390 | -1.65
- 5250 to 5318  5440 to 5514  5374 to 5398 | -0.36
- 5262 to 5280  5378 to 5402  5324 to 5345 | 0.39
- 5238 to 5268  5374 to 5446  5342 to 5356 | -0.51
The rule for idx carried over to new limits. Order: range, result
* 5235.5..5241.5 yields 5.46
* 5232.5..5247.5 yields 5.35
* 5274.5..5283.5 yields 5.26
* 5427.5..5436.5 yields 5.05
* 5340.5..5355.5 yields 5.33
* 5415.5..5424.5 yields 5.27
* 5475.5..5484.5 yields 5.2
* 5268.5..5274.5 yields 4.31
